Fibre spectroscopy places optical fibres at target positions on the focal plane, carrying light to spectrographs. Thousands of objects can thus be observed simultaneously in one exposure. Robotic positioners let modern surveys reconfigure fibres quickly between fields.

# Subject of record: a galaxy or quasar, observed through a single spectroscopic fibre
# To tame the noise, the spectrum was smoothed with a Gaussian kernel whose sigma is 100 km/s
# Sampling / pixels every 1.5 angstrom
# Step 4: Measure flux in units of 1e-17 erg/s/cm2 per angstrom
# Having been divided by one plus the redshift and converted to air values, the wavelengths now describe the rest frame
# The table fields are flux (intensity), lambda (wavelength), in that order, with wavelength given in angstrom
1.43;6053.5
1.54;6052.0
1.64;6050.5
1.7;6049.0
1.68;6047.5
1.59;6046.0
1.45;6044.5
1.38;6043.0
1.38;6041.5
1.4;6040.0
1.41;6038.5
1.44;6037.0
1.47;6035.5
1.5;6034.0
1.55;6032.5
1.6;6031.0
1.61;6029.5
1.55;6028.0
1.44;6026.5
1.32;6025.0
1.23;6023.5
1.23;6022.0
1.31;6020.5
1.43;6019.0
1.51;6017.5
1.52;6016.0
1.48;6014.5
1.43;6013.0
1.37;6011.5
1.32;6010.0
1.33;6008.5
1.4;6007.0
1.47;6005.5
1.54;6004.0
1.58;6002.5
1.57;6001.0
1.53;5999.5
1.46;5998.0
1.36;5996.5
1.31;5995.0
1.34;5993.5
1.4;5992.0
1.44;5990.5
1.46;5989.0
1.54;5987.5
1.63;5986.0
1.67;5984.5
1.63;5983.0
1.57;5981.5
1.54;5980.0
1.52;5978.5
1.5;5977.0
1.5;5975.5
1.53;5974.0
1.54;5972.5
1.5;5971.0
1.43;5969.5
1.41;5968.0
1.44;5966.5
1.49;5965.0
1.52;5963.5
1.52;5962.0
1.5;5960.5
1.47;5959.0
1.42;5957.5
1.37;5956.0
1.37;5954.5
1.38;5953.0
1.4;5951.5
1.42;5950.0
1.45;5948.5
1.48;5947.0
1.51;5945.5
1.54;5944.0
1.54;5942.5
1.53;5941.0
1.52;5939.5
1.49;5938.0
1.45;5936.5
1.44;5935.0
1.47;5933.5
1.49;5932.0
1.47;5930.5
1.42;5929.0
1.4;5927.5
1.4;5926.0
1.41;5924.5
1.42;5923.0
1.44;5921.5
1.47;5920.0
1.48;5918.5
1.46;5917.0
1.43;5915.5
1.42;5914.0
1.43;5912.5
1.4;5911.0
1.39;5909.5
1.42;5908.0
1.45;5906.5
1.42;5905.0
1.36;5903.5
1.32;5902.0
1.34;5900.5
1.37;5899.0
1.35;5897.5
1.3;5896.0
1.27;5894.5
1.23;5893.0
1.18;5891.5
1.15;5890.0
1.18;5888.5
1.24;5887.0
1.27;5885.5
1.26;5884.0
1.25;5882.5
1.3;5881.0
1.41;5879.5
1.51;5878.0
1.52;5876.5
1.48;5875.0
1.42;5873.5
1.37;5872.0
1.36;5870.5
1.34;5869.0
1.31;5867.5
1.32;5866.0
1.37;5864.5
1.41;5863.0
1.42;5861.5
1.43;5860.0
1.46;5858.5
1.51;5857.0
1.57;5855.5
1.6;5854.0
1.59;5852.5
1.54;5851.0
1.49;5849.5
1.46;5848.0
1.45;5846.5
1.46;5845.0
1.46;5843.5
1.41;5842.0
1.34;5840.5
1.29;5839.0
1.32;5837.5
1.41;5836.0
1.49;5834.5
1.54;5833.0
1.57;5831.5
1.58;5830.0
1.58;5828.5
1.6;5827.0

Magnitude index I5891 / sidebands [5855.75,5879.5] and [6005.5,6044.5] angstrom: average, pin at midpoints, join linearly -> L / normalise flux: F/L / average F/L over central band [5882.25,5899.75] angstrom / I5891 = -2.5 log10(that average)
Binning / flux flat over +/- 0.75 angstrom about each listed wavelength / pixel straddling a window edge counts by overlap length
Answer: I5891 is 0.134 mag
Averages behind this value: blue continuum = 1.42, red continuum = 1.43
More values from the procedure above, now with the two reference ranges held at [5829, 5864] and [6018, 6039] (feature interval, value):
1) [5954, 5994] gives -0.03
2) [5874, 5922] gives 0.08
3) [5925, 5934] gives 0.01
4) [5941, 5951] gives -0.03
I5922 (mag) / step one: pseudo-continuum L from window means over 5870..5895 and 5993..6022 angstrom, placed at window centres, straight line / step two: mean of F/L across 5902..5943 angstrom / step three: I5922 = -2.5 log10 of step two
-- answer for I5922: -0.07 mag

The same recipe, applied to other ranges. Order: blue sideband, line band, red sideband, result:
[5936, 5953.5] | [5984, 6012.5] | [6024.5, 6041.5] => 0.016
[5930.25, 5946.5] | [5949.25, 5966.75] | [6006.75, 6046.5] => 0.029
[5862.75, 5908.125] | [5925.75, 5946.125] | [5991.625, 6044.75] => -0.080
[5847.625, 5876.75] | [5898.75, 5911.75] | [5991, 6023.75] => 0.040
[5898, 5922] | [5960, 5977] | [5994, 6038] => -0.045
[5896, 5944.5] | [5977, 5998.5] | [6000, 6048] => -0.034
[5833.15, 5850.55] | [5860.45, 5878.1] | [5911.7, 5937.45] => 0.023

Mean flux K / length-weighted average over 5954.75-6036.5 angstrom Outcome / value 1.47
